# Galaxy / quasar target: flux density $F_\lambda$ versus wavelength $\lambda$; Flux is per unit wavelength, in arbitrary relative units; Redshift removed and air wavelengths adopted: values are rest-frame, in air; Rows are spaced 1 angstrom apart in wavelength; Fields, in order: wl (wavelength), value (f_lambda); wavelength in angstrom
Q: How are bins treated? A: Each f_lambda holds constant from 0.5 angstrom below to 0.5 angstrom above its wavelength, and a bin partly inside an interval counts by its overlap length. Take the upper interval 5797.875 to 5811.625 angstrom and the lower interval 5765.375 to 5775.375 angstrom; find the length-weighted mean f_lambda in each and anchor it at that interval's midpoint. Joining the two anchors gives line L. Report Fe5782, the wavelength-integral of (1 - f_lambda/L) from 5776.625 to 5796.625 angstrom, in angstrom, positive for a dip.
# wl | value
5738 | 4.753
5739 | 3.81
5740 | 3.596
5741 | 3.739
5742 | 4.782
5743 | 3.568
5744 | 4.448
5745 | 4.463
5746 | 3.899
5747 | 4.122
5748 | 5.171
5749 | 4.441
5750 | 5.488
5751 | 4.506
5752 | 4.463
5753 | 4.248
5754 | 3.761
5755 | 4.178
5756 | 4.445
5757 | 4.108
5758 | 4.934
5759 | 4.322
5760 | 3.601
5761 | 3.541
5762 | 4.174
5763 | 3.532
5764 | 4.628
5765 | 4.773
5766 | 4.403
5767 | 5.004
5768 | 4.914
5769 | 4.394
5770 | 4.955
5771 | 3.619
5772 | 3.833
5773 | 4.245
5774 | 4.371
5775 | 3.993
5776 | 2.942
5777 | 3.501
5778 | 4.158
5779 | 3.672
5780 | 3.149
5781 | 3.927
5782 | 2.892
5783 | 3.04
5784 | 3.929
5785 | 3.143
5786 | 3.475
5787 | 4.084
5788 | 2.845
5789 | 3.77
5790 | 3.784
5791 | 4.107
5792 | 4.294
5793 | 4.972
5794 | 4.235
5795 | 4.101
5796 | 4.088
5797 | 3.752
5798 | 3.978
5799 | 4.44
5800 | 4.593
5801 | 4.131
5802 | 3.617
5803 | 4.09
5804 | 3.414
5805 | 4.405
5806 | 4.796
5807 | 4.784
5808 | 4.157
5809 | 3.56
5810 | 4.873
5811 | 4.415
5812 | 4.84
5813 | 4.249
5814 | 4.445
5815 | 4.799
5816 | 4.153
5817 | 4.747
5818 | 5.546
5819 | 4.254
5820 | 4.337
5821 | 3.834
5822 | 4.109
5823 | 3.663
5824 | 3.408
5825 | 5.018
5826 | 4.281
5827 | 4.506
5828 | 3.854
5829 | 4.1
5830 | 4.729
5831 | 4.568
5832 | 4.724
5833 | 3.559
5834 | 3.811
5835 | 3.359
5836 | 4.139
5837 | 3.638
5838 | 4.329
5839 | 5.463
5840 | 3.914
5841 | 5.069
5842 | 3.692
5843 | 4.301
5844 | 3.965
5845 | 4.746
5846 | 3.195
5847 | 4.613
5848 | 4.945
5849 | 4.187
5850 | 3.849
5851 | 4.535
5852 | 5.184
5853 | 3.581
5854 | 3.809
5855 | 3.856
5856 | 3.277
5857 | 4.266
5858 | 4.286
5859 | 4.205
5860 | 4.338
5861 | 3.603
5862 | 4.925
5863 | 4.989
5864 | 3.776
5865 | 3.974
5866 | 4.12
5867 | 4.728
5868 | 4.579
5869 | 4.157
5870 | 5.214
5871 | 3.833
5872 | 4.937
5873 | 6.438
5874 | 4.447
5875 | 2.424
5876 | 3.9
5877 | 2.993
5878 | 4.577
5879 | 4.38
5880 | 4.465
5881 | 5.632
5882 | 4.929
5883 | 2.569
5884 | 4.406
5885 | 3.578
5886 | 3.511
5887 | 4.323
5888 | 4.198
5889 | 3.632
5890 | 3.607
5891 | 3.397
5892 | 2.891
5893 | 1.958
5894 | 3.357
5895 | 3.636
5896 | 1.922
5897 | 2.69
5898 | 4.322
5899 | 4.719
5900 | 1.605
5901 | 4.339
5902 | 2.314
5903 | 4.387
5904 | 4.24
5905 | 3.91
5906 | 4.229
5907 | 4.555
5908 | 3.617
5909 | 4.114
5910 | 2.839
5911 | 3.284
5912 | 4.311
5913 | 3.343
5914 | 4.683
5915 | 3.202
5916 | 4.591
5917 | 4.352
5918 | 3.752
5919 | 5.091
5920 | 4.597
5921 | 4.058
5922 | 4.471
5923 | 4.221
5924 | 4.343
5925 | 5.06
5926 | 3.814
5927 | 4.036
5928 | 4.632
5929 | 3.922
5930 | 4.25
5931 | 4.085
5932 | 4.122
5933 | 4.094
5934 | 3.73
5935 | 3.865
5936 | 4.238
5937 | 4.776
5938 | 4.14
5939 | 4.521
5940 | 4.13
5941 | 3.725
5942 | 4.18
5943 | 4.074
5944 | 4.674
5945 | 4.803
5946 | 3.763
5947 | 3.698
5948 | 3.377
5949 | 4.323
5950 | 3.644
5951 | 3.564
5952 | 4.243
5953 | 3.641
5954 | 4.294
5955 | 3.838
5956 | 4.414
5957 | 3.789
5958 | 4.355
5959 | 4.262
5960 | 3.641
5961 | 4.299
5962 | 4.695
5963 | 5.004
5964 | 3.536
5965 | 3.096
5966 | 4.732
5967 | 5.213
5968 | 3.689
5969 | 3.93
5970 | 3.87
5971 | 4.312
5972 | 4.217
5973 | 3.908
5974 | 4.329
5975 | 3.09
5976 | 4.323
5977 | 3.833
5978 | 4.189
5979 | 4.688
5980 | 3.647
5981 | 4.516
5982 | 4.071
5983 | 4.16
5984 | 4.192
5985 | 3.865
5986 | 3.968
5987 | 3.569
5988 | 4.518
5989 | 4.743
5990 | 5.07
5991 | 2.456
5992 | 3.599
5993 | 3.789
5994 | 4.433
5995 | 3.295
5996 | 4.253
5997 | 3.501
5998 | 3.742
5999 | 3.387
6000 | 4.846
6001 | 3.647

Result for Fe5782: 2.58 angstrom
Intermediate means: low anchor 4.38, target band 3.76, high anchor 4.24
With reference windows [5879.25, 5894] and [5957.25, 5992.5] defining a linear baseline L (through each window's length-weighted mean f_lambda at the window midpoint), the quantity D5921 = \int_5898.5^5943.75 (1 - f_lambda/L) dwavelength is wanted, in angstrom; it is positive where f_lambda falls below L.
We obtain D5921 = -1.7 angstrom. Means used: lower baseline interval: 3.79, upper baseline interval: 4.1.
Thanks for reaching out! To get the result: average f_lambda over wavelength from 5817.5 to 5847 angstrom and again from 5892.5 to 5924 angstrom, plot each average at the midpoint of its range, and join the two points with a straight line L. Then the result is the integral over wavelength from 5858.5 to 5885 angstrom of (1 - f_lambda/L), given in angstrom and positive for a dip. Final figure -2.2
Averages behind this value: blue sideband 4.22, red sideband 3.77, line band 4.31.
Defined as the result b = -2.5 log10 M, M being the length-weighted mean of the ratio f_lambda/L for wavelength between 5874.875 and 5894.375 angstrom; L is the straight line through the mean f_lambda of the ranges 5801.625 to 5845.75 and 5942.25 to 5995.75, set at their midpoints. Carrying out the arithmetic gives 0.12 mag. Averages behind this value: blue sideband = 4.27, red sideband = 4.06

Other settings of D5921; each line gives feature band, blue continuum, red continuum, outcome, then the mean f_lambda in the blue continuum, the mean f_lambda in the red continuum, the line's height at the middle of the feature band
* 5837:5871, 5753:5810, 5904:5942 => -1.60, 4.04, 4.13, 4.08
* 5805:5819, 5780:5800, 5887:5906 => -2.96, 3.84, 3.44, 3.75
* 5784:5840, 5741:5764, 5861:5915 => -0.93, 4.28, 3.91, 4.12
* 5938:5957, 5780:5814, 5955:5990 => 0.38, 4.02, 4.15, 4.13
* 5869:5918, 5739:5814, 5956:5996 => 2.93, 4.12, 4.08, 4.1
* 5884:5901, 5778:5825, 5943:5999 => 2.77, 4.07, 4.04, 4.06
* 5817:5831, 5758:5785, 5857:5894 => -0.92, 3.98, 4.1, 4.04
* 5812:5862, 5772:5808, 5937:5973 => -3.43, 3.91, 4.11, 3.97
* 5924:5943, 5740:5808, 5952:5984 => -0.32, 4.1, 4.12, 4.12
